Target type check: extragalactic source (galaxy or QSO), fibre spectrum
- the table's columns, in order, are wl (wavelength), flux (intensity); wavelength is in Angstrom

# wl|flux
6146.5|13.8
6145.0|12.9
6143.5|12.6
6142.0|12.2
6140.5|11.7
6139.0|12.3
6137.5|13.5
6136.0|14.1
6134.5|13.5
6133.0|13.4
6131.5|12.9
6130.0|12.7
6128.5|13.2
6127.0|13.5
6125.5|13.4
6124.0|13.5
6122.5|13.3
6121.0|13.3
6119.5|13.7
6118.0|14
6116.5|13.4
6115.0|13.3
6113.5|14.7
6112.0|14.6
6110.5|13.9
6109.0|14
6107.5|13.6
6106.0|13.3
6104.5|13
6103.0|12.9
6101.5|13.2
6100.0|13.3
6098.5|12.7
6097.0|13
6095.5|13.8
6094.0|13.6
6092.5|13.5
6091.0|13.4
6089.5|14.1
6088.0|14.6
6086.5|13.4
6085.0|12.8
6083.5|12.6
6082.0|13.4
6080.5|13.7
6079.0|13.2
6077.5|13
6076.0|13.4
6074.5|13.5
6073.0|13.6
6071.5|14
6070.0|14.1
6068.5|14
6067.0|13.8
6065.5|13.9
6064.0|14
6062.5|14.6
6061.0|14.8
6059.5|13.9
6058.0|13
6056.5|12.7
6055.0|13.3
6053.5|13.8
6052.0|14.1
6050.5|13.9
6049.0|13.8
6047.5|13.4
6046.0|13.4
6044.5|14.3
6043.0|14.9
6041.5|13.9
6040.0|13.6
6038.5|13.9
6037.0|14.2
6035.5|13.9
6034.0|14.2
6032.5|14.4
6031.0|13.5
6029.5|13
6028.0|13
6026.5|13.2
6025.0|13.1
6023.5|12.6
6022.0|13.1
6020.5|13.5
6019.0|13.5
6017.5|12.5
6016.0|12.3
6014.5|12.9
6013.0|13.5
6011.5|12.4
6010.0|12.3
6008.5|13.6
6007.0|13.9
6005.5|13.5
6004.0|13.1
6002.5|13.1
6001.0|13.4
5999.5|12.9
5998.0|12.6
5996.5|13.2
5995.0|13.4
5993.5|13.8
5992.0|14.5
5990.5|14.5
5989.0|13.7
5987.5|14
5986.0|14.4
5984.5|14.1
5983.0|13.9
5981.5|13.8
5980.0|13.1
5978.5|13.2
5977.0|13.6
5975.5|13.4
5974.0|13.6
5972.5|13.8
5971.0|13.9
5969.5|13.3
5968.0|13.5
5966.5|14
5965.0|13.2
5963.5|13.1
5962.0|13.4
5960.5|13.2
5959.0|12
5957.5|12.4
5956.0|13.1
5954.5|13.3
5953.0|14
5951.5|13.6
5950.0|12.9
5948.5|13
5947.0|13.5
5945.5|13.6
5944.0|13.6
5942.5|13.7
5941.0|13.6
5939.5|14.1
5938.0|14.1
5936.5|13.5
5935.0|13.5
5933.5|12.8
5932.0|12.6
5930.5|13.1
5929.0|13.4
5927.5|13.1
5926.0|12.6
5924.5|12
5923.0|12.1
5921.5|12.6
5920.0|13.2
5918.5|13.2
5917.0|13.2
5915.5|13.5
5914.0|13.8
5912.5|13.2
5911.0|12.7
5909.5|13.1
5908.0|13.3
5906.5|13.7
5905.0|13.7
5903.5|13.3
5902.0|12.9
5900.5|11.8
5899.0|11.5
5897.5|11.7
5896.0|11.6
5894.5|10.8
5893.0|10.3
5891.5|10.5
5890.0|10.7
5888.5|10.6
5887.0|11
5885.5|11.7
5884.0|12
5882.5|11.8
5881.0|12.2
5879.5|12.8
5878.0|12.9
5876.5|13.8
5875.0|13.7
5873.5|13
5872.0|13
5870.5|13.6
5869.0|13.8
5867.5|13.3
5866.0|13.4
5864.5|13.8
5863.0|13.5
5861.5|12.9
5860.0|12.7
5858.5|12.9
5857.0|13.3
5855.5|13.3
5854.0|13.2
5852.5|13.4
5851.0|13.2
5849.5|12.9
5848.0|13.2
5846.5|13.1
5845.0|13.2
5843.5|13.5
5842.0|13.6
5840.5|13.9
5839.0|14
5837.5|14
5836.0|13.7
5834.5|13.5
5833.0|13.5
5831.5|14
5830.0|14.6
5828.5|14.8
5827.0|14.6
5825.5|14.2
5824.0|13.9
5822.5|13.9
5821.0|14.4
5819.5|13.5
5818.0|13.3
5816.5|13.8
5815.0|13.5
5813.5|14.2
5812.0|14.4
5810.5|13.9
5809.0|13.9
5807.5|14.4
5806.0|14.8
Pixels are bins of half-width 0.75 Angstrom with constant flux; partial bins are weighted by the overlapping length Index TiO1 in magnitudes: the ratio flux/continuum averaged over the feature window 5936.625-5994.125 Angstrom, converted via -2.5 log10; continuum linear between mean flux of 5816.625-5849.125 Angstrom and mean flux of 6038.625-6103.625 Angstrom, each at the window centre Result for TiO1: 0.01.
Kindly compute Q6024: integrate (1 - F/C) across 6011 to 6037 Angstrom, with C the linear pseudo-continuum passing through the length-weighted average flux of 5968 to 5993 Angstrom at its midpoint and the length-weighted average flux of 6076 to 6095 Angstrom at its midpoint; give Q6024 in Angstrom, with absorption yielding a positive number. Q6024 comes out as 0.8 Angstrom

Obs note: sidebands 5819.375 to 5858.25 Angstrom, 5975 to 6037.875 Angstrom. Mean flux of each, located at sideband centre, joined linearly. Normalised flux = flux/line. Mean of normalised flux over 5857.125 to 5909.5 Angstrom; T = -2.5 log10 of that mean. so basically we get 0.09 mag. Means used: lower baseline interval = 13.7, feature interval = 12.5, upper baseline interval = 13.4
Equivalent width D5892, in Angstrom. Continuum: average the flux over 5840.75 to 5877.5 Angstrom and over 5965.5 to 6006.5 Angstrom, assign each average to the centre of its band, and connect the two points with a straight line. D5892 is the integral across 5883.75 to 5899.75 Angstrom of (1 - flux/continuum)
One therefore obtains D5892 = 2.7 Angstrom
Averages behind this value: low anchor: 13.3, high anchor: 13.6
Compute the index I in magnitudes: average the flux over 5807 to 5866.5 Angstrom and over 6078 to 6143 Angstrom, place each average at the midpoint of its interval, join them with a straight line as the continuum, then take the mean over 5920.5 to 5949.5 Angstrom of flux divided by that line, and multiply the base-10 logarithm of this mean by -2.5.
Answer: 0.03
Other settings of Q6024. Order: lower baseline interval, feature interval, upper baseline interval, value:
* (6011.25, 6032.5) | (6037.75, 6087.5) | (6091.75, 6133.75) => -1.70 Angstrom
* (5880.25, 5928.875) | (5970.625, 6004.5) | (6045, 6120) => -1.82 Angstrom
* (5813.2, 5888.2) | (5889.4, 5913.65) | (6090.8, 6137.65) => 2.12 Angstrom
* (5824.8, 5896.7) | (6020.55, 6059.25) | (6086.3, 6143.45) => -0.98 Angstrom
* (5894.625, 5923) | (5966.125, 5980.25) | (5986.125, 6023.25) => -0.42 Angstrom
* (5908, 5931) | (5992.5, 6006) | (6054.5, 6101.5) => 0.04 Angstrom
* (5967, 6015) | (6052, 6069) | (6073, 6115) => -0.40 Angstrom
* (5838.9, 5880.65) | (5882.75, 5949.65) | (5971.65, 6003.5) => 3.86 Angstrom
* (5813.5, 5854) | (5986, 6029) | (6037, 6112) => 1.24 Angstrom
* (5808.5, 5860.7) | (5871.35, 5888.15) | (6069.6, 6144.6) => 1.41 Angstrom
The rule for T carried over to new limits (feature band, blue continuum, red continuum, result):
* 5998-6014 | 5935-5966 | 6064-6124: 0.02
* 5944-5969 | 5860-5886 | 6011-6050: 0.00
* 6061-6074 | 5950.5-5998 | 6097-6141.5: -0.05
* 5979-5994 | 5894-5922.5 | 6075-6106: -0.08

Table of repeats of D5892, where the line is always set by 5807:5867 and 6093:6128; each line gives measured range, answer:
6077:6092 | 0.12 Angstrom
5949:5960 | 0.45 Angstrom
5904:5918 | 0.29 Angstrom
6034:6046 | -0.45 Angstrom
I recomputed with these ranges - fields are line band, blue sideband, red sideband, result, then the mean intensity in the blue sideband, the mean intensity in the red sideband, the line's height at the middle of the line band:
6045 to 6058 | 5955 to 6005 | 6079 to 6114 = 0.00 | 13.5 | 13.5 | 13.5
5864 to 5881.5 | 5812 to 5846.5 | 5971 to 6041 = 0.04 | 13.9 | 13.5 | 13.8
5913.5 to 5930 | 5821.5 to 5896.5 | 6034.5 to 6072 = 0.03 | 13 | 13.9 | 13.3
